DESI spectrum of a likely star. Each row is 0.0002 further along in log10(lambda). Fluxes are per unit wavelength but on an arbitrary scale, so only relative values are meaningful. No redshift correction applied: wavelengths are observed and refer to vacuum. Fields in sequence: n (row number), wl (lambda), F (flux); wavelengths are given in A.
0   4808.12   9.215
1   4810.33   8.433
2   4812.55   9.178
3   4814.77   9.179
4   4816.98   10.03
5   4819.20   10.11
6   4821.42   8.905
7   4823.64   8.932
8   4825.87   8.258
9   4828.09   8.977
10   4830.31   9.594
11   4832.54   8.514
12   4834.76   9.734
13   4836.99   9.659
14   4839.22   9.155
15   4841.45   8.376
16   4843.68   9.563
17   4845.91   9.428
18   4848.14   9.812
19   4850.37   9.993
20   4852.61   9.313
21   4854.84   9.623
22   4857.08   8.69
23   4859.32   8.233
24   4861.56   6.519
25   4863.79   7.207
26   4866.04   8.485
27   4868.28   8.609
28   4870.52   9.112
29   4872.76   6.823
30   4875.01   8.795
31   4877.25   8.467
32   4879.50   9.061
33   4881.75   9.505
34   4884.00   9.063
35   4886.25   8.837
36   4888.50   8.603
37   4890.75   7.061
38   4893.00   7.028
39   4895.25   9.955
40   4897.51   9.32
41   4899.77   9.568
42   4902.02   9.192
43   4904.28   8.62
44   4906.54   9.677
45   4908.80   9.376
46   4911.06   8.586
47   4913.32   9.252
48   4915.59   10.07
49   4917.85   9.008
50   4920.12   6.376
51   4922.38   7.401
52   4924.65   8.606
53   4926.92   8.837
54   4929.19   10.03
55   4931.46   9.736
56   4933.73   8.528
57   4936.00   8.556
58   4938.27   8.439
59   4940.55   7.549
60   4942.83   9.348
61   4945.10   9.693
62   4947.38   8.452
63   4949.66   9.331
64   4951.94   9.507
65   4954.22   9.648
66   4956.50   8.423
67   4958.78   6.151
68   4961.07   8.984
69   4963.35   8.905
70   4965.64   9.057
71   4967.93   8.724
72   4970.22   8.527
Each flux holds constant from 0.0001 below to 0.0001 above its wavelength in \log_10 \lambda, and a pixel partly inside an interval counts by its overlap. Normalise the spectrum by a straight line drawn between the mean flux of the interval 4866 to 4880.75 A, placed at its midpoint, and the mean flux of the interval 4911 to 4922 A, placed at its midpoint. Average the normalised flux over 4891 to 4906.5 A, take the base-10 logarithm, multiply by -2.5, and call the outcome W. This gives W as -0.04 mag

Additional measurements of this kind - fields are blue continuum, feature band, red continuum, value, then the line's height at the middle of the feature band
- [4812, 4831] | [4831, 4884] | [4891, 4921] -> 0.03 mag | 9.09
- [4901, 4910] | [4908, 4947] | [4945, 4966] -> 0.03 mag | 9.01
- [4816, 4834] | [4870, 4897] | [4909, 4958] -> 0.06 mag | 8.98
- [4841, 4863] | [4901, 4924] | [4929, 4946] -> 0.02 mag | 8.93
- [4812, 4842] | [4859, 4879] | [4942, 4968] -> 0.13 mag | 9.09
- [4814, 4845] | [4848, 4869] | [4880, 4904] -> 0.05 mag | 9.03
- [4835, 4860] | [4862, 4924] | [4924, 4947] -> 0.06 mag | 9.1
